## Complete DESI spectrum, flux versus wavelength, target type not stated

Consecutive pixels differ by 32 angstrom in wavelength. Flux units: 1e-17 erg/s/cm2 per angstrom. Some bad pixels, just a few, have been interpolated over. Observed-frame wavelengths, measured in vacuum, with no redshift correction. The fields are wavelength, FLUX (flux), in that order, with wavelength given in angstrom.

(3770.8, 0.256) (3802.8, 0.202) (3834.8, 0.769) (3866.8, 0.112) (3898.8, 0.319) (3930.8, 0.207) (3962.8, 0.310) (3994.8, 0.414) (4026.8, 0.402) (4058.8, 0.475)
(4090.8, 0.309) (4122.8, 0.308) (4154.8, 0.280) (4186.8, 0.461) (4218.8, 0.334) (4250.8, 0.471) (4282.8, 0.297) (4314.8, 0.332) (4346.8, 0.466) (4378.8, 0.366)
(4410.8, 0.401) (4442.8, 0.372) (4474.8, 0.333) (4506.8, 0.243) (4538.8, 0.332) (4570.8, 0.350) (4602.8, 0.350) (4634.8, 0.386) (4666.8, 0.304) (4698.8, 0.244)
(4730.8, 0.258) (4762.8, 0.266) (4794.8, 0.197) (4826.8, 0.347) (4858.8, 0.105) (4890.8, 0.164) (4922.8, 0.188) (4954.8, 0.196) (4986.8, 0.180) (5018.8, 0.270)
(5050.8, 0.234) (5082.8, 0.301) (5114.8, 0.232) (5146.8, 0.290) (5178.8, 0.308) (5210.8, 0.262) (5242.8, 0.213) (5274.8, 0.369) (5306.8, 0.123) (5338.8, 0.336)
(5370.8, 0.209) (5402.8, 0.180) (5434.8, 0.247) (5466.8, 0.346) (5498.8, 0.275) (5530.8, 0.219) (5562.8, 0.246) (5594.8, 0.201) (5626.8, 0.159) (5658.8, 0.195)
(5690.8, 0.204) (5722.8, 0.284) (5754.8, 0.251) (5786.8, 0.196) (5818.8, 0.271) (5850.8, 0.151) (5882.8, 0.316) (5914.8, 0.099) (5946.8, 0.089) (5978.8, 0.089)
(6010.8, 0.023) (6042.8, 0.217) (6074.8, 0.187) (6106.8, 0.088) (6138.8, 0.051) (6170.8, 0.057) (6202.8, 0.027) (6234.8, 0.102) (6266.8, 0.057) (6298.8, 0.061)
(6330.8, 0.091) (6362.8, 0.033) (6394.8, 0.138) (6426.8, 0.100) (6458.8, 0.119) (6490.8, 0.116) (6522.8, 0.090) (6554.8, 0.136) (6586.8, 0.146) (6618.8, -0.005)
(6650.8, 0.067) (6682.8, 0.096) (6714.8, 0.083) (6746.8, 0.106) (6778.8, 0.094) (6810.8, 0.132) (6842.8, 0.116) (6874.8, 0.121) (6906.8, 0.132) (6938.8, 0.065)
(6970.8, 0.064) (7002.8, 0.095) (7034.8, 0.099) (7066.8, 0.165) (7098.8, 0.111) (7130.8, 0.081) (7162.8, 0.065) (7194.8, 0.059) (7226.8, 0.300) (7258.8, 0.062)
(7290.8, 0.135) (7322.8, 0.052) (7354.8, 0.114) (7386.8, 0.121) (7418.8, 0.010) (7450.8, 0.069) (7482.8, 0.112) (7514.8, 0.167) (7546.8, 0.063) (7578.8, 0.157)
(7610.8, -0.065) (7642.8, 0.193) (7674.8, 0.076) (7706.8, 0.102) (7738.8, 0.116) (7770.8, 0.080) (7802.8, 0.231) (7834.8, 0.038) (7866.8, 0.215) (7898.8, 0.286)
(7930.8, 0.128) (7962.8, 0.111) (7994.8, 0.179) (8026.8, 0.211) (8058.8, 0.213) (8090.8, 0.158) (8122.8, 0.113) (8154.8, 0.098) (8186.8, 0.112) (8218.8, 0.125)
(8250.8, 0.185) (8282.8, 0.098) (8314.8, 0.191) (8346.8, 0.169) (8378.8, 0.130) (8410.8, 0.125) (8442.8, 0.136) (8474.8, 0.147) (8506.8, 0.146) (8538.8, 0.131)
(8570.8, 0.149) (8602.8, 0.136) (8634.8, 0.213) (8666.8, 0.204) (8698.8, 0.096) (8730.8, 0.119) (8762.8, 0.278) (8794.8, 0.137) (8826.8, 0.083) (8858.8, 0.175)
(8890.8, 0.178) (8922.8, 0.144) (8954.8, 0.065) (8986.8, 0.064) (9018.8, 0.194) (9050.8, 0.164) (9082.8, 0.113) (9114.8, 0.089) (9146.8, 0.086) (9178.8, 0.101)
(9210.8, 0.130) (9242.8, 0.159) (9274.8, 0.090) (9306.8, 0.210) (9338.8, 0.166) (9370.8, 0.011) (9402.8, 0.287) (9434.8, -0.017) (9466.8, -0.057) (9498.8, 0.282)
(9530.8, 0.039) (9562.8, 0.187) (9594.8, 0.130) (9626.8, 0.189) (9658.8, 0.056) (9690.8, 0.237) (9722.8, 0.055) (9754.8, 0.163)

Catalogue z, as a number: 0.935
